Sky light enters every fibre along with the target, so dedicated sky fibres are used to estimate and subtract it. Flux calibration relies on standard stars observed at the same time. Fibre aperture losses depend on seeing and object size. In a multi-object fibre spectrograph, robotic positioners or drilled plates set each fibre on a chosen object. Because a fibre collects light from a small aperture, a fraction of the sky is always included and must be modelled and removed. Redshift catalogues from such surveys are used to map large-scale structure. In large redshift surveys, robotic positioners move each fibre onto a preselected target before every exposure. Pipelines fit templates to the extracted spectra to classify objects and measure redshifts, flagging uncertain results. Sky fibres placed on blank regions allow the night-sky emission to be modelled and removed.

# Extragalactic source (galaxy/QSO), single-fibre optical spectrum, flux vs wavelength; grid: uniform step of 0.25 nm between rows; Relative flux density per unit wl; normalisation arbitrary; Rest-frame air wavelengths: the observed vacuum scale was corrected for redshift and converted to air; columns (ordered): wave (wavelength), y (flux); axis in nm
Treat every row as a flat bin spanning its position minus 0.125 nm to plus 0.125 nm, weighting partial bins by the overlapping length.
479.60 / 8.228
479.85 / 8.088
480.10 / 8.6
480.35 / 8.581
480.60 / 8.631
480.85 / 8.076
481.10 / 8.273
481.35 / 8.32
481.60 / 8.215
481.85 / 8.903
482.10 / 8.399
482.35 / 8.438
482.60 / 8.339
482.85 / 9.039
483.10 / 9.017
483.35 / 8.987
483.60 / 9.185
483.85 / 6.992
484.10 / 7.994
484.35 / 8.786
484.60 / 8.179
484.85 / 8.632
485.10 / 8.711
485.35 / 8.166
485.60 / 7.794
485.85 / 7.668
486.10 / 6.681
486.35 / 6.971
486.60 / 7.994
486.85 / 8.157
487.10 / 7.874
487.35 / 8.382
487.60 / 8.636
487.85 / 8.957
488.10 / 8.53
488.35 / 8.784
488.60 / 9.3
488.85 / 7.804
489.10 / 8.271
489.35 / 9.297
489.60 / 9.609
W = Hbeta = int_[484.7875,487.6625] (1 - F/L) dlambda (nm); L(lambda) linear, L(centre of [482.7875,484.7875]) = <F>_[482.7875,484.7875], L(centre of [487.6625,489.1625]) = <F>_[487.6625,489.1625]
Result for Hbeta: 0.21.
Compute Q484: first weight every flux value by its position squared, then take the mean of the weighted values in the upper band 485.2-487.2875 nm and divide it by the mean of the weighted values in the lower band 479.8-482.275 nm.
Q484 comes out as 0.93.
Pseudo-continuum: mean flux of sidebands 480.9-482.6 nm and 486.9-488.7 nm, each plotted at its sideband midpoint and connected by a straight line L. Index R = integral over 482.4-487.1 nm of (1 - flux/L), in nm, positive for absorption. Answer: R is 0.18 nm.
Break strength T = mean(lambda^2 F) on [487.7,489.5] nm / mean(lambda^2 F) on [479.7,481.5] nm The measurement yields 1.08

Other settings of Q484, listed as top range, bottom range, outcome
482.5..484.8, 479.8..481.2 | 1.03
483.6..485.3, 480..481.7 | 1.00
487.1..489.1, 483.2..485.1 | 1.03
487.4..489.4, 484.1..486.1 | 1.08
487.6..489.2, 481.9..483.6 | 1.01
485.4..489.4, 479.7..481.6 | 1.01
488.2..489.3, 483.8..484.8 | 1.08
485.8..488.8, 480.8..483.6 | 0.97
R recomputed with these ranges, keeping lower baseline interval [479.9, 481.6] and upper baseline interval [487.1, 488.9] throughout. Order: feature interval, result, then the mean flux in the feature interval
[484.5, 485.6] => 0.02 nm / 8.36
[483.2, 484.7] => 0.02 nm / 8.37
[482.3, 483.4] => -0.04 nm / 8.77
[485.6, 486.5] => 0.14 nm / 7.23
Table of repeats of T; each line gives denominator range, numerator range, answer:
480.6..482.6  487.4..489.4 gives 1.06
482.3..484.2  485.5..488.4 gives 0.96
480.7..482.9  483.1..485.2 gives 1.01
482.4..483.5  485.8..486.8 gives 0.85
